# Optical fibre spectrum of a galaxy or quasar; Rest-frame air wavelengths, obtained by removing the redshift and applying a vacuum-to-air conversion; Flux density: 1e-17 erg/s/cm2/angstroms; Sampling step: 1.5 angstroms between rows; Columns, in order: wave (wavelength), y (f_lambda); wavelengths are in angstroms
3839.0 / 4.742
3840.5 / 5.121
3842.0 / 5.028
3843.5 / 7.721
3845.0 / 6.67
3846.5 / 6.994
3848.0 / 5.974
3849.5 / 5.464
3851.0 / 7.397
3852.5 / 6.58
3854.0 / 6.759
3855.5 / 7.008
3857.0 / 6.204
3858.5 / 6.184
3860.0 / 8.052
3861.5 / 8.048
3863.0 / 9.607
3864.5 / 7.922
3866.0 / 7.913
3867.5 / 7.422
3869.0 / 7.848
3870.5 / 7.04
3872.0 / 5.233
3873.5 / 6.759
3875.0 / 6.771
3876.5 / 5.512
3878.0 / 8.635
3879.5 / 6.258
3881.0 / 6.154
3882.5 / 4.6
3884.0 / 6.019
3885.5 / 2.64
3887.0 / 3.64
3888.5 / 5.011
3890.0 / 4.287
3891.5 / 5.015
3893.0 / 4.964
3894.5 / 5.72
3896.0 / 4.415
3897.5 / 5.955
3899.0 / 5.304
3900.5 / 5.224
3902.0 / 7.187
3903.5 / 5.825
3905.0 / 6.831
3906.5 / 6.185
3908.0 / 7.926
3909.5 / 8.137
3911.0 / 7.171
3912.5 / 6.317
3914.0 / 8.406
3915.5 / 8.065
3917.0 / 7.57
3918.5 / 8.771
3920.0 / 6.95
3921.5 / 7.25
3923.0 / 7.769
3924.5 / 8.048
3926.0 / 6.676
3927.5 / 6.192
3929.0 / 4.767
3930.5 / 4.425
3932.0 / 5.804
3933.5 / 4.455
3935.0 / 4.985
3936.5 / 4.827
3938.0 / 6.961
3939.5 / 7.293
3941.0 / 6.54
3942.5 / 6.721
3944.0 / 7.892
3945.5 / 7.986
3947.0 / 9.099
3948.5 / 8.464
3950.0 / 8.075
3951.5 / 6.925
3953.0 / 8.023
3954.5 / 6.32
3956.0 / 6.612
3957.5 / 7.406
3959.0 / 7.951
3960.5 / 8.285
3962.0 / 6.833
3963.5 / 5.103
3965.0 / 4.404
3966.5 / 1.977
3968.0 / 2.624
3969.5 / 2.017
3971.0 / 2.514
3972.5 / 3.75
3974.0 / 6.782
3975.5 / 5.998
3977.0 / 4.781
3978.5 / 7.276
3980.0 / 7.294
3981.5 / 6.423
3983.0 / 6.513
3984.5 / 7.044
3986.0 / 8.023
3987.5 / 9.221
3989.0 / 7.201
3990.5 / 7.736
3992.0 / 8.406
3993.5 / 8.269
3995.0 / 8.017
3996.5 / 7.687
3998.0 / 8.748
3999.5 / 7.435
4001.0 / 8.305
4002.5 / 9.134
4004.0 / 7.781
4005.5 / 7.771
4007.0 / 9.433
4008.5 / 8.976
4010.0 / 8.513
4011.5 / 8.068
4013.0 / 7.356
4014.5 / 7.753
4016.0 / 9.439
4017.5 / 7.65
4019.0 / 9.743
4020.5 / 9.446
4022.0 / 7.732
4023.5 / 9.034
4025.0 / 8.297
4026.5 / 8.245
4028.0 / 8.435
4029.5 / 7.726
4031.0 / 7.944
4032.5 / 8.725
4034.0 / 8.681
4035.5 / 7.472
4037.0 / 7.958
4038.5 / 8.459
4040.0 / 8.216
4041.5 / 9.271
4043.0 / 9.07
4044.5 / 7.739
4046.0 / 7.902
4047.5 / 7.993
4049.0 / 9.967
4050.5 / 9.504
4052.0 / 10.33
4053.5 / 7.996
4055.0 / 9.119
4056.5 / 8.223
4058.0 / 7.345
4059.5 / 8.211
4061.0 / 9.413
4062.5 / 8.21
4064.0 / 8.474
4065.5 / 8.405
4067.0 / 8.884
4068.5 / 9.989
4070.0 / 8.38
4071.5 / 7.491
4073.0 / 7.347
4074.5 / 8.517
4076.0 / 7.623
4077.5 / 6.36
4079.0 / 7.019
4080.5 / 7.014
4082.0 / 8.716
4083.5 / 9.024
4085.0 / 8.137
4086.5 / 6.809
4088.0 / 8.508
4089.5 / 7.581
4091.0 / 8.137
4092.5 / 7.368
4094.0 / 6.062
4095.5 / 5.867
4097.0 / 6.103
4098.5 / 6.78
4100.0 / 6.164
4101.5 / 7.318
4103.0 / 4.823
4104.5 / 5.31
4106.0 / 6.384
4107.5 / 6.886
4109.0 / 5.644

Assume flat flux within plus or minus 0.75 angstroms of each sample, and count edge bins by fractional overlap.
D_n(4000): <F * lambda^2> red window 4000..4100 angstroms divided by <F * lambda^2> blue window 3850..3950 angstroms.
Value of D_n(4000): 1.3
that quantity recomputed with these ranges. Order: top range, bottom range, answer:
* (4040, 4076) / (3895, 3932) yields 1.38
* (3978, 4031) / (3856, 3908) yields 1.39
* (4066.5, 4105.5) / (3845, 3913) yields 1.28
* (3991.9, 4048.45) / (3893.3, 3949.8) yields 1.31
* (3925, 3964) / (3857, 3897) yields 1.12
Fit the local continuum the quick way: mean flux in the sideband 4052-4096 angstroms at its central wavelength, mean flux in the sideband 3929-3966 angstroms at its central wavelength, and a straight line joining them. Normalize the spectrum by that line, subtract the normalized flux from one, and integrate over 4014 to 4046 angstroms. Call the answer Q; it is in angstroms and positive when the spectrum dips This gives -3.83 angstroms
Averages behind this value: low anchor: 6.65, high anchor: 7.99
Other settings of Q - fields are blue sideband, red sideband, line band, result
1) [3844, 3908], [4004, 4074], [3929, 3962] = 1.74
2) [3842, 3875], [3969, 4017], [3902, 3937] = 2.31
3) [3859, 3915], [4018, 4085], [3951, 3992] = 7.03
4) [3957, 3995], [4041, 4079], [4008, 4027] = -3.08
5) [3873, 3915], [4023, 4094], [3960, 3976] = 5.72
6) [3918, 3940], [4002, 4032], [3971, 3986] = 2.79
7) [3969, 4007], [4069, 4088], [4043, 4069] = -3.77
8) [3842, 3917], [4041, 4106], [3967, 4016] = 1.25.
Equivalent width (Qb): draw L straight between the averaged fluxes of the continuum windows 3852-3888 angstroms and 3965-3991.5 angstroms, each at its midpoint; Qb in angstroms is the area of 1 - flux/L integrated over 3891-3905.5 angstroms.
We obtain 1.67 angstroms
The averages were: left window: 6.61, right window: 5.7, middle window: 5.63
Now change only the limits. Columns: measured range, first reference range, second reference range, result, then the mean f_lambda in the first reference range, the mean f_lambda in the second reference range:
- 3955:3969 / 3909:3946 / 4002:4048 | 3.2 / 6.78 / 8.38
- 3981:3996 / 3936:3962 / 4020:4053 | 0.4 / 7.38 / 8.54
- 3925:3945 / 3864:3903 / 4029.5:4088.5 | 1.8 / 5.89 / 8.31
